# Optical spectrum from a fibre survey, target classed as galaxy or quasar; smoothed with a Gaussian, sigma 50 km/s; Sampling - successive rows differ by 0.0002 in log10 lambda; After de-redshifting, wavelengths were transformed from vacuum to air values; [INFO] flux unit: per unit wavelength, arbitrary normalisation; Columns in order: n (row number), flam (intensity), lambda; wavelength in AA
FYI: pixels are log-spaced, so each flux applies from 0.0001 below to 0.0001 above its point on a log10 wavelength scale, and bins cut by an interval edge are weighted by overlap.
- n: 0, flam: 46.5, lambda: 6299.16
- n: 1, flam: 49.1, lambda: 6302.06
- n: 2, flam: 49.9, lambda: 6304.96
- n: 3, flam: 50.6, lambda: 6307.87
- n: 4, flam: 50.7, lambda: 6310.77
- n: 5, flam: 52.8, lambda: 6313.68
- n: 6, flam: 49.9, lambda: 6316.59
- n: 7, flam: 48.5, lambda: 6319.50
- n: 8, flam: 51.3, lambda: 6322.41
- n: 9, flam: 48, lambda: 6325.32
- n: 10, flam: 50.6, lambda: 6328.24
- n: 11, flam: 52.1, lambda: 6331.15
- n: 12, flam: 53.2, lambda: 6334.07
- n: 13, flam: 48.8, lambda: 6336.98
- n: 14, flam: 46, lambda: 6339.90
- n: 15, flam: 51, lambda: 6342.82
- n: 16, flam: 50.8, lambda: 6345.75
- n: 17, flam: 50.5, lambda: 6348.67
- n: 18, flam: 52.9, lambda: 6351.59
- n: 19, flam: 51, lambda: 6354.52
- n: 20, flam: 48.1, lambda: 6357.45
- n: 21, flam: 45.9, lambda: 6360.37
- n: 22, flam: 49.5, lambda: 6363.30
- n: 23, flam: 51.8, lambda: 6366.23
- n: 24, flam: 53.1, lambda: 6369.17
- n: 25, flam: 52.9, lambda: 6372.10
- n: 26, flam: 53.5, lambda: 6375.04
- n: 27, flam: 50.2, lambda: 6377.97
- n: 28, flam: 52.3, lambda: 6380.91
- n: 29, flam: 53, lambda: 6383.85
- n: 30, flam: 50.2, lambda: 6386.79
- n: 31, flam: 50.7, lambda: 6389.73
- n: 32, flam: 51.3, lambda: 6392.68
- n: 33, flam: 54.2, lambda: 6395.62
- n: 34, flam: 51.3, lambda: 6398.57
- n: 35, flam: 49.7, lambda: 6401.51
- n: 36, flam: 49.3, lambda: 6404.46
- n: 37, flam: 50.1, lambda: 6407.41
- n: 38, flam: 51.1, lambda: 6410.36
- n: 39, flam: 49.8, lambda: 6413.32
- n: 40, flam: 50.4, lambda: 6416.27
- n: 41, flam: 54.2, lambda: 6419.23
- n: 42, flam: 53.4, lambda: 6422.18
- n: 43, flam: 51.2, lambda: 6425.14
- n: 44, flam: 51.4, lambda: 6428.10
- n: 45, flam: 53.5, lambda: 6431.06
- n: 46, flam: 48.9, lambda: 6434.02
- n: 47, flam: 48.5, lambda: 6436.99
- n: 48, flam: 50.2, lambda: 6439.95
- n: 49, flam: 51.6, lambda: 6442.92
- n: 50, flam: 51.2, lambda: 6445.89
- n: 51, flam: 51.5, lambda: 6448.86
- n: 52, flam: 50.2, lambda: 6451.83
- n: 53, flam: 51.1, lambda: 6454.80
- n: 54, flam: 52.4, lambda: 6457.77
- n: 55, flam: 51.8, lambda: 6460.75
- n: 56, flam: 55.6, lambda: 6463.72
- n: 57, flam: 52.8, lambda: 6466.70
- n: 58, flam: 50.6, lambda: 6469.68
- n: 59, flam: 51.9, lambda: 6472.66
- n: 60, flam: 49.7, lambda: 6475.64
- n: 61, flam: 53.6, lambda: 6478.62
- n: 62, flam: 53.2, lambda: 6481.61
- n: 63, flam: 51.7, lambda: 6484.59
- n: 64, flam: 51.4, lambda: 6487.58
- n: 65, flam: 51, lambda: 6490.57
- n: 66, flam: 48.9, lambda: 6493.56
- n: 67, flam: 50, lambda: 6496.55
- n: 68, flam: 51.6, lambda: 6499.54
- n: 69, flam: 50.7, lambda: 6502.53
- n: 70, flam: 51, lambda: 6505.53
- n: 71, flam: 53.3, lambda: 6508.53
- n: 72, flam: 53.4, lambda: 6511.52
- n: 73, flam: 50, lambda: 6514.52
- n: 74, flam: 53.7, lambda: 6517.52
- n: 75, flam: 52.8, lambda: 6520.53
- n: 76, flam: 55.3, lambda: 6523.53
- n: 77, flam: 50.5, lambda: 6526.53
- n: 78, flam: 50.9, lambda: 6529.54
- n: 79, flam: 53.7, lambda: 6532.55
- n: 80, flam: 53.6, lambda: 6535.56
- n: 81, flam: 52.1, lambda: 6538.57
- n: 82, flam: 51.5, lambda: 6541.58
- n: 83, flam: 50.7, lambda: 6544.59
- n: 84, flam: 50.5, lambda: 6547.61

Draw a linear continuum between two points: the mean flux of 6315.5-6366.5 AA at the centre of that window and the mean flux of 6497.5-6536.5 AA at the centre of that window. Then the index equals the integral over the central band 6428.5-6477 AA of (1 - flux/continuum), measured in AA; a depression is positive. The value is 0.1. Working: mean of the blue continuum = 50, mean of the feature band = 51.3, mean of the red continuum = 52.3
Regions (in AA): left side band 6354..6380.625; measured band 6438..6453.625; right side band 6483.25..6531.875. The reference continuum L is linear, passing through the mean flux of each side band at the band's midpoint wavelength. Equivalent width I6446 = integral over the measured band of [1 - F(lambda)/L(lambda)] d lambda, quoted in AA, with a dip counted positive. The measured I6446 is 0.12 AA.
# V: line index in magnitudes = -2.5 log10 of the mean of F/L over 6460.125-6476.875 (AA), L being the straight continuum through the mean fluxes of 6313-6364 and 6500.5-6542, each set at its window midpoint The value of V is -0.010 mag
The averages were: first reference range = 50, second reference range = 52.3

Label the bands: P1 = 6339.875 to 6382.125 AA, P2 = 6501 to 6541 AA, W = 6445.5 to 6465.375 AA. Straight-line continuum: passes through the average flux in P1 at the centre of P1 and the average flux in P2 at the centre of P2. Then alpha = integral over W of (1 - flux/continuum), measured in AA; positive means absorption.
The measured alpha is -0.1 AA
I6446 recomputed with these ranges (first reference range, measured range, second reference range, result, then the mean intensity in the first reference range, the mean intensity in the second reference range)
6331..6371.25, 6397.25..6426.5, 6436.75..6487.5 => 0.0 AA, 50.3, 51.7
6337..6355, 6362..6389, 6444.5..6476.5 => -0.7 AA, 50.2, 51.8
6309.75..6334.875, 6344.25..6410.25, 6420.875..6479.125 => 0.1 AA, 50.7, 51.5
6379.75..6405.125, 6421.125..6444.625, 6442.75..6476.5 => 0.3 AA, 51.4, 51.7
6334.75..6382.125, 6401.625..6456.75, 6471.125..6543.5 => 0.3 AA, 50.6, 51.9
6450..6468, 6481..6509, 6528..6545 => 0.6 AA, 52.3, 52.2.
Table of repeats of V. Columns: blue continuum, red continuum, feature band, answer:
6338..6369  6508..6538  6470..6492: 0.005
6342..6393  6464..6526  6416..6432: -0.022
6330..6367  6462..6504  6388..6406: -0.009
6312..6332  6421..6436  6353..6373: 0.012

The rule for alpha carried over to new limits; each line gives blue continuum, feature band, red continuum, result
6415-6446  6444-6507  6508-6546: 0.4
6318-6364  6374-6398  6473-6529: -0.7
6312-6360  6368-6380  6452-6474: -0.4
